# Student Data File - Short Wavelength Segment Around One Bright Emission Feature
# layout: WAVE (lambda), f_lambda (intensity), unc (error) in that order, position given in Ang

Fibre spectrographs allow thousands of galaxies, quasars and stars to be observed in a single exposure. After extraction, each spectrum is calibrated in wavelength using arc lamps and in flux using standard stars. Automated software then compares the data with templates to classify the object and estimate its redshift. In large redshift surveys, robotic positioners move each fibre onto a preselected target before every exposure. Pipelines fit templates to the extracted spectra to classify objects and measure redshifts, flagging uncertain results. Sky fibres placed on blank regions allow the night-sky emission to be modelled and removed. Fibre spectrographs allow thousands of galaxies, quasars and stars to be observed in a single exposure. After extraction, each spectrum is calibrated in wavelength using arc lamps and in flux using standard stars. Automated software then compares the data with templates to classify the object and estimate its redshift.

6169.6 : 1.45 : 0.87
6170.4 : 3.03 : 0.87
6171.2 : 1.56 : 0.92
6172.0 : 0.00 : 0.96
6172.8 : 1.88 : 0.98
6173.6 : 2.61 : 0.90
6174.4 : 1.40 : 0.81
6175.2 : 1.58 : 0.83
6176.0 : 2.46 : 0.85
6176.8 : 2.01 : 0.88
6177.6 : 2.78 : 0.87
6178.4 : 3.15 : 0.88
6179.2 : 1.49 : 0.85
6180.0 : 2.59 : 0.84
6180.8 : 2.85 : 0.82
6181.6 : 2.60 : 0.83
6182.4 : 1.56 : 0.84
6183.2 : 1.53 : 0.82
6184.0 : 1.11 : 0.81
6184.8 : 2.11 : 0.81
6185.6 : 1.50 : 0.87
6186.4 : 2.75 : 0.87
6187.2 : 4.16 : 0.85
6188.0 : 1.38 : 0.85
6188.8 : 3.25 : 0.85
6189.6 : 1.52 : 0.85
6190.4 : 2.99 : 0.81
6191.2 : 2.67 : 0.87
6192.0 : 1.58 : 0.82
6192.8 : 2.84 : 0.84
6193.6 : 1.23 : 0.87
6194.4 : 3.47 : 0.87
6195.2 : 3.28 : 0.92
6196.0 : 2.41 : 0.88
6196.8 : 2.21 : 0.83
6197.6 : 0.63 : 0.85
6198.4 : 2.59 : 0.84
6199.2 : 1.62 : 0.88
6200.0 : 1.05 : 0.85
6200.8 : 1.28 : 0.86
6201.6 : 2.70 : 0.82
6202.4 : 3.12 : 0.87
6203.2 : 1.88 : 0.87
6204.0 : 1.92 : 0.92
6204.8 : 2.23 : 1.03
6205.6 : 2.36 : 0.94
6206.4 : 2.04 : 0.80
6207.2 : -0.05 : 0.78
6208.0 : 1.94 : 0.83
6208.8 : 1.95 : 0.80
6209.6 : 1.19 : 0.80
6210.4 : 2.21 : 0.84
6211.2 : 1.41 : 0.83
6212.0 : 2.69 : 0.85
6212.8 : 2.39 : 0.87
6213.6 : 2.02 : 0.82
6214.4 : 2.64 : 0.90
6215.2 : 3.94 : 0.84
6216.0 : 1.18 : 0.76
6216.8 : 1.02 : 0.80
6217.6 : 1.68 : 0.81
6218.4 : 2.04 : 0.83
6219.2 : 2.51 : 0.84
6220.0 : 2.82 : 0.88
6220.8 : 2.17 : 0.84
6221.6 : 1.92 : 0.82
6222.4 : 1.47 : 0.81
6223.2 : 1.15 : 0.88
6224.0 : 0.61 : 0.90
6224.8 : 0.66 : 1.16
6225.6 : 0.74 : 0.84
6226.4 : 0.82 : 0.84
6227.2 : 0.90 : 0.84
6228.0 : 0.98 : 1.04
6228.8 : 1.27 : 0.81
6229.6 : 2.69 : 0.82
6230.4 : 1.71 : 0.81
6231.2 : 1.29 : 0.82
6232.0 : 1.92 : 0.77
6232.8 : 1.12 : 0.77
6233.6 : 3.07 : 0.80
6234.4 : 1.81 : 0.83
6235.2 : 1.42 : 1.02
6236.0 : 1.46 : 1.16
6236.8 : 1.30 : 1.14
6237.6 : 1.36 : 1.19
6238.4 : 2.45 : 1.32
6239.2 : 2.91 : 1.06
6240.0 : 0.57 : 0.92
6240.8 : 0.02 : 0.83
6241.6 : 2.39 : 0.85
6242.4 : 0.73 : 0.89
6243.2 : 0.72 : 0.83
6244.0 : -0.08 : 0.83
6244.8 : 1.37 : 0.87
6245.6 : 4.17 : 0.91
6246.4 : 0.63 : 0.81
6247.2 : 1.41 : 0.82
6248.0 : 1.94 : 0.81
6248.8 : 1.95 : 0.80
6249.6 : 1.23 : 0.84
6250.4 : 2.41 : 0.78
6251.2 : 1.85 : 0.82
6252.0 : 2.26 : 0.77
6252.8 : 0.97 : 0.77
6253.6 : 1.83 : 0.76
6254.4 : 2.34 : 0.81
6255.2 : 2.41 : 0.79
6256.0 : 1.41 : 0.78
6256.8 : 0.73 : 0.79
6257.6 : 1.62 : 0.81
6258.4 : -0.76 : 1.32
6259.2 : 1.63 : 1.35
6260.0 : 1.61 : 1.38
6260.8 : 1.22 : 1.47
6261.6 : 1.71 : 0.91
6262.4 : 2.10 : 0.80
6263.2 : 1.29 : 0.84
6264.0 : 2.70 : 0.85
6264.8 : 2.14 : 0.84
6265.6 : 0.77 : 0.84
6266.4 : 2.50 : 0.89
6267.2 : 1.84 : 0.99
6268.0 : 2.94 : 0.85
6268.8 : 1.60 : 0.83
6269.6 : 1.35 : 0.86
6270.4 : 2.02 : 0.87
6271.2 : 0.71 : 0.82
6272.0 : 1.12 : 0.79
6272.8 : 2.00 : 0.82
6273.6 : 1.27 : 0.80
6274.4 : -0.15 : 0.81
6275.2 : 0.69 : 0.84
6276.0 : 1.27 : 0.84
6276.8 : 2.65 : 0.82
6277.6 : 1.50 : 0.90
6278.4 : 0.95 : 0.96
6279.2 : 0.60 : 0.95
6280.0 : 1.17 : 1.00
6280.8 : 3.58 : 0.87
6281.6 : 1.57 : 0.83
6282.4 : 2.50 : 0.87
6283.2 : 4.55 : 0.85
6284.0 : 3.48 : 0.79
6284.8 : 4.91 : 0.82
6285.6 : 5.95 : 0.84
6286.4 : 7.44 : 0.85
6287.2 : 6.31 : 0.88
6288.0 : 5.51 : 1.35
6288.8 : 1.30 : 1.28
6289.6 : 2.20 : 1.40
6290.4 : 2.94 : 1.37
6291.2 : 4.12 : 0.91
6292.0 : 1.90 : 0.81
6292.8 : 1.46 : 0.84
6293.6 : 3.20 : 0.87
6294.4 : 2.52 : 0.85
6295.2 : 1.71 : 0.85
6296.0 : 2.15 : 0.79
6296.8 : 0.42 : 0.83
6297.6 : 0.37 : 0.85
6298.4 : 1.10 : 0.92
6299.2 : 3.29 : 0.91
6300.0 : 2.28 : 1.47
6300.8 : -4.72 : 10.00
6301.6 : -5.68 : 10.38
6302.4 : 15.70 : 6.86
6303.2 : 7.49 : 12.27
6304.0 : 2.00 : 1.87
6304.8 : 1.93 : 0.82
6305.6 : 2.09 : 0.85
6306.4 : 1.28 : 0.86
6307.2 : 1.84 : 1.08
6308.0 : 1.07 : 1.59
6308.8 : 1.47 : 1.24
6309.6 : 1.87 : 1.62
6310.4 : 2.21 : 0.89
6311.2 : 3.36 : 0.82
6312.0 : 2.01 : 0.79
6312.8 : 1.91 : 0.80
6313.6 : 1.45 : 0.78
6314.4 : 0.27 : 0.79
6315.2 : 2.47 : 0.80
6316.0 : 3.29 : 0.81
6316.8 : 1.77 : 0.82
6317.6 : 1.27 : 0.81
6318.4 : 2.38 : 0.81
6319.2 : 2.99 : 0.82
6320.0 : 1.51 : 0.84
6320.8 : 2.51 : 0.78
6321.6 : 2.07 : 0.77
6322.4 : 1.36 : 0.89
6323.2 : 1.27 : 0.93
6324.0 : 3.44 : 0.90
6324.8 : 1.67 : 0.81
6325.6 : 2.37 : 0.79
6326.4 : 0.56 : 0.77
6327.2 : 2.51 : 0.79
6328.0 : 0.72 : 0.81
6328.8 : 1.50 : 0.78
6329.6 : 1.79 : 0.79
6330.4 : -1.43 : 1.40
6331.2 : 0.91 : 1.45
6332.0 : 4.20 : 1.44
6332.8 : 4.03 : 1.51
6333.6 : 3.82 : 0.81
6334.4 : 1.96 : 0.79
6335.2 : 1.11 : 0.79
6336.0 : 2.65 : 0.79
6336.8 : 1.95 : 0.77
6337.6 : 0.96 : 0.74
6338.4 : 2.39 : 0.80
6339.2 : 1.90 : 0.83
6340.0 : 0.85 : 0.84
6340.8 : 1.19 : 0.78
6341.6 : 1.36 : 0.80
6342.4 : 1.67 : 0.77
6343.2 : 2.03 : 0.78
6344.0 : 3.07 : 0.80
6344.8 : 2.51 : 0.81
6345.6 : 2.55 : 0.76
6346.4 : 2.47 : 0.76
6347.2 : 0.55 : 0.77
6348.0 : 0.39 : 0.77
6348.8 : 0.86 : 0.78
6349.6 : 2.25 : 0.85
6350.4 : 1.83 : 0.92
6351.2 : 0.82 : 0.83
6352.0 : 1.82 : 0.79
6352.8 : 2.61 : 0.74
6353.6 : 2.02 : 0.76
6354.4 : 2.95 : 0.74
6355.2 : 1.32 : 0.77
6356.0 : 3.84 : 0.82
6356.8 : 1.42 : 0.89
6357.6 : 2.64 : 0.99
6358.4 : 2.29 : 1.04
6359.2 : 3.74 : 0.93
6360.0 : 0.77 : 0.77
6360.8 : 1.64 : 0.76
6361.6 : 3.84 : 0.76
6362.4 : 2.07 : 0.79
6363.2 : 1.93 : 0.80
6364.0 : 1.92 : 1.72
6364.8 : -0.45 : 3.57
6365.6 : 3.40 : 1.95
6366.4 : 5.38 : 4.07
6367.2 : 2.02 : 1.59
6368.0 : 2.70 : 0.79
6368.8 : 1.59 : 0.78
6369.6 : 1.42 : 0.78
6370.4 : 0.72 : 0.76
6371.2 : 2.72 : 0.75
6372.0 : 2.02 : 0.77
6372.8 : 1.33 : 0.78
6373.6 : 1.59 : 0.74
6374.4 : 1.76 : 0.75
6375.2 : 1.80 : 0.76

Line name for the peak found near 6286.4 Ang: Hbeta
